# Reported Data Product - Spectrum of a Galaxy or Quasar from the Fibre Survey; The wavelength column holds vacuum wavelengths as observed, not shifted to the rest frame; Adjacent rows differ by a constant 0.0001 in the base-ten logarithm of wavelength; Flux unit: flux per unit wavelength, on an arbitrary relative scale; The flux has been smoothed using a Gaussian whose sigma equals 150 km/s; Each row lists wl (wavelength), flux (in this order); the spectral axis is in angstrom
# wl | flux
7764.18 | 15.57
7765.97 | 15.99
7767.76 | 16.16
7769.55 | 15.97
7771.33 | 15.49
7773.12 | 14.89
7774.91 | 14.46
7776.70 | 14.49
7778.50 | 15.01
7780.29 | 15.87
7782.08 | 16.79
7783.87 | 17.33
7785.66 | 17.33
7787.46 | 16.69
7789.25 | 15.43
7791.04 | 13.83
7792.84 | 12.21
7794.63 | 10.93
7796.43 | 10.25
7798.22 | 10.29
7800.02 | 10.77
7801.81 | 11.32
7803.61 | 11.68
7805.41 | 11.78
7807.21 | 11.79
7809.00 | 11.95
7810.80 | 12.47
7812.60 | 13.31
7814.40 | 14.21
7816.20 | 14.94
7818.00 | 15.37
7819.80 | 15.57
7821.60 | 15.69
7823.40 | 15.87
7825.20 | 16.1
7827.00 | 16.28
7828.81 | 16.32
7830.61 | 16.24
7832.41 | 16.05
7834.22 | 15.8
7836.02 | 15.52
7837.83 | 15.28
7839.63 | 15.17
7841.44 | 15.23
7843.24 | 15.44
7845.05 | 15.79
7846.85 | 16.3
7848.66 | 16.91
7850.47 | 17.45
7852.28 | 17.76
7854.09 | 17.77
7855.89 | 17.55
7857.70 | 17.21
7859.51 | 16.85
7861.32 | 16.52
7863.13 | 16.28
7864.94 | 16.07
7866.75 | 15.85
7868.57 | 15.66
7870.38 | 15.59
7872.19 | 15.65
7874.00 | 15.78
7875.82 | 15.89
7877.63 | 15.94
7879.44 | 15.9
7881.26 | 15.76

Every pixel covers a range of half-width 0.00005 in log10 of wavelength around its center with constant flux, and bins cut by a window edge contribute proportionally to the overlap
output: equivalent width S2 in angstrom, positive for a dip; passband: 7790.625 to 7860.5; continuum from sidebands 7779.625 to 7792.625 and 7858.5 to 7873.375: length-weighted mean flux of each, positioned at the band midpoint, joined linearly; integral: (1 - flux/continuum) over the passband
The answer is 5.94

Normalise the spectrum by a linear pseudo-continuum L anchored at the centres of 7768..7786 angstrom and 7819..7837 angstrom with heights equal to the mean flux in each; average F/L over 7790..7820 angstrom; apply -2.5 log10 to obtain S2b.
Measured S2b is 0.26 mag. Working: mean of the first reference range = 15.7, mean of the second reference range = 15.9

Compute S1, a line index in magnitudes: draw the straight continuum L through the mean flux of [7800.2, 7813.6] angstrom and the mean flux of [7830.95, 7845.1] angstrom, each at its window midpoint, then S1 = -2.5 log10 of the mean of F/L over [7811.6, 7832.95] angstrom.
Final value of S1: -0.13 mag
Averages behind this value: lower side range 12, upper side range 15.5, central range 15.5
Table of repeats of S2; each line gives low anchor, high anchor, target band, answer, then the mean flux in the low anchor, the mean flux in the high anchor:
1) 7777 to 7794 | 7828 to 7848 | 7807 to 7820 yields 1.6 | 15.5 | 15.8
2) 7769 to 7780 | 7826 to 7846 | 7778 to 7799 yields 1.2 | 15.1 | 15.7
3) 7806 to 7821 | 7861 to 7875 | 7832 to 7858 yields -2.4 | 13.7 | 15.9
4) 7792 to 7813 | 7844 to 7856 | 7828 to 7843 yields -0.4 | 11.5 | 17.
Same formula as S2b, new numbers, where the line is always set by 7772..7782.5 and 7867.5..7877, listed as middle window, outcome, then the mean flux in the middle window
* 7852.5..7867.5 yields -0.08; 16.8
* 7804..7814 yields 0.24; 12.3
